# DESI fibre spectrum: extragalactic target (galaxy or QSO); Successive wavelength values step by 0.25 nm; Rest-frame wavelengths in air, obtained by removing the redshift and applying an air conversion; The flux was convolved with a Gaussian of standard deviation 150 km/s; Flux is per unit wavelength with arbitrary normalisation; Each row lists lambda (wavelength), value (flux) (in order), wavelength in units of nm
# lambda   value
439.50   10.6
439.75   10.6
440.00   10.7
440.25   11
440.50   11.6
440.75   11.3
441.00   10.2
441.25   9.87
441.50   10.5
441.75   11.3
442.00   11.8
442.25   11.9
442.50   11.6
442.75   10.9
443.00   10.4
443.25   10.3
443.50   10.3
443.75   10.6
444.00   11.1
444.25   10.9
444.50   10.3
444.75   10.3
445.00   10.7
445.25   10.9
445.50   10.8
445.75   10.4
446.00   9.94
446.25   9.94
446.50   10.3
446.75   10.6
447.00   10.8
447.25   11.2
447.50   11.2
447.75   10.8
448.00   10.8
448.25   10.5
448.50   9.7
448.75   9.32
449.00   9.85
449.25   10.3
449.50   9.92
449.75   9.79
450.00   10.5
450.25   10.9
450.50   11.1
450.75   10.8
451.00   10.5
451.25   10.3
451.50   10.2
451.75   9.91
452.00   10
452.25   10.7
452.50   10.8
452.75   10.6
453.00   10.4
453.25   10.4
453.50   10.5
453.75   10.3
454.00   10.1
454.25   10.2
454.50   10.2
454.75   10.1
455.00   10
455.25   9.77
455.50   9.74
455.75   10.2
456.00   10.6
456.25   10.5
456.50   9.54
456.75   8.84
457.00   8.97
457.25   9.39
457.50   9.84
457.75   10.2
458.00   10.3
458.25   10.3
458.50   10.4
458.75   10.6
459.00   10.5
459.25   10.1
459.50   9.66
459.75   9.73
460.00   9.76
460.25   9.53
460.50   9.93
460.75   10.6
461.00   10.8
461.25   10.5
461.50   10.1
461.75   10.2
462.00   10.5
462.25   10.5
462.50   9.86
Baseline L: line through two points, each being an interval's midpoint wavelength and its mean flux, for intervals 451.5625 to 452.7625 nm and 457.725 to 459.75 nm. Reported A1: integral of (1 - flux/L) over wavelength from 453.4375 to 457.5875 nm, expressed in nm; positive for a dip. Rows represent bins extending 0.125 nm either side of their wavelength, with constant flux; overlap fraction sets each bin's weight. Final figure 0.15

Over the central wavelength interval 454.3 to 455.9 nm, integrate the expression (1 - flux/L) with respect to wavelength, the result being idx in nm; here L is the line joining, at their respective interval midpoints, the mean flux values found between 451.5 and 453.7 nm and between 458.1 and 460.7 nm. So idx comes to 0.04 nm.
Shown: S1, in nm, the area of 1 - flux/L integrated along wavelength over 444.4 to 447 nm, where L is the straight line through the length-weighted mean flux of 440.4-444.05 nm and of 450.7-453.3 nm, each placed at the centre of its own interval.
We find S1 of 0.07 nm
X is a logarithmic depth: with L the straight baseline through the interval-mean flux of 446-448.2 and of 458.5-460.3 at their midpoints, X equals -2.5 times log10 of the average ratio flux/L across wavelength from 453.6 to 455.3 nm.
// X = 0.018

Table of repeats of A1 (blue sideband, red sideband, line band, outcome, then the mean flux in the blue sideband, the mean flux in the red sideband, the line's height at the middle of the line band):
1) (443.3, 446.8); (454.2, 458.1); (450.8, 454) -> -0.09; 10.5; 9.89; 10.1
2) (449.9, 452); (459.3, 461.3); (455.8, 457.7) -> 0.09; 10.5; 10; 10.2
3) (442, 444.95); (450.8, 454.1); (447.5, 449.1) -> 0.05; 10.8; 10.4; 10.6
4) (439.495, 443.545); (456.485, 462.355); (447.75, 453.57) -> 0.06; 10.9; 10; 10.5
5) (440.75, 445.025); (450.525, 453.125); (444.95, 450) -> 0.11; 10.8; 10.4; 10.6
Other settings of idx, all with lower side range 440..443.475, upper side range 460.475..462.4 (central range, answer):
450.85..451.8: 0.037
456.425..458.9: 0.155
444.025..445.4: 0.026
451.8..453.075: 0.022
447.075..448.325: -0.015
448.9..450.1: 0.074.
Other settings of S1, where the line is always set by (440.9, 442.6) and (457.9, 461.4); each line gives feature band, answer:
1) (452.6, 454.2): 0.016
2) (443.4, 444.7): 0.035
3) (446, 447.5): 0.031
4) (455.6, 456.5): 0.006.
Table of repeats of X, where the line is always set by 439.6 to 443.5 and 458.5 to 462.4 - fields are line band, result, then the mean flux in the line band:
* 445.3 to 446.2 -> 0.04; 10.4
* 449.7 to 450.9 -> -0.01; 10.7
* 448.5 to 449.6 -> 0.08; 9.83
